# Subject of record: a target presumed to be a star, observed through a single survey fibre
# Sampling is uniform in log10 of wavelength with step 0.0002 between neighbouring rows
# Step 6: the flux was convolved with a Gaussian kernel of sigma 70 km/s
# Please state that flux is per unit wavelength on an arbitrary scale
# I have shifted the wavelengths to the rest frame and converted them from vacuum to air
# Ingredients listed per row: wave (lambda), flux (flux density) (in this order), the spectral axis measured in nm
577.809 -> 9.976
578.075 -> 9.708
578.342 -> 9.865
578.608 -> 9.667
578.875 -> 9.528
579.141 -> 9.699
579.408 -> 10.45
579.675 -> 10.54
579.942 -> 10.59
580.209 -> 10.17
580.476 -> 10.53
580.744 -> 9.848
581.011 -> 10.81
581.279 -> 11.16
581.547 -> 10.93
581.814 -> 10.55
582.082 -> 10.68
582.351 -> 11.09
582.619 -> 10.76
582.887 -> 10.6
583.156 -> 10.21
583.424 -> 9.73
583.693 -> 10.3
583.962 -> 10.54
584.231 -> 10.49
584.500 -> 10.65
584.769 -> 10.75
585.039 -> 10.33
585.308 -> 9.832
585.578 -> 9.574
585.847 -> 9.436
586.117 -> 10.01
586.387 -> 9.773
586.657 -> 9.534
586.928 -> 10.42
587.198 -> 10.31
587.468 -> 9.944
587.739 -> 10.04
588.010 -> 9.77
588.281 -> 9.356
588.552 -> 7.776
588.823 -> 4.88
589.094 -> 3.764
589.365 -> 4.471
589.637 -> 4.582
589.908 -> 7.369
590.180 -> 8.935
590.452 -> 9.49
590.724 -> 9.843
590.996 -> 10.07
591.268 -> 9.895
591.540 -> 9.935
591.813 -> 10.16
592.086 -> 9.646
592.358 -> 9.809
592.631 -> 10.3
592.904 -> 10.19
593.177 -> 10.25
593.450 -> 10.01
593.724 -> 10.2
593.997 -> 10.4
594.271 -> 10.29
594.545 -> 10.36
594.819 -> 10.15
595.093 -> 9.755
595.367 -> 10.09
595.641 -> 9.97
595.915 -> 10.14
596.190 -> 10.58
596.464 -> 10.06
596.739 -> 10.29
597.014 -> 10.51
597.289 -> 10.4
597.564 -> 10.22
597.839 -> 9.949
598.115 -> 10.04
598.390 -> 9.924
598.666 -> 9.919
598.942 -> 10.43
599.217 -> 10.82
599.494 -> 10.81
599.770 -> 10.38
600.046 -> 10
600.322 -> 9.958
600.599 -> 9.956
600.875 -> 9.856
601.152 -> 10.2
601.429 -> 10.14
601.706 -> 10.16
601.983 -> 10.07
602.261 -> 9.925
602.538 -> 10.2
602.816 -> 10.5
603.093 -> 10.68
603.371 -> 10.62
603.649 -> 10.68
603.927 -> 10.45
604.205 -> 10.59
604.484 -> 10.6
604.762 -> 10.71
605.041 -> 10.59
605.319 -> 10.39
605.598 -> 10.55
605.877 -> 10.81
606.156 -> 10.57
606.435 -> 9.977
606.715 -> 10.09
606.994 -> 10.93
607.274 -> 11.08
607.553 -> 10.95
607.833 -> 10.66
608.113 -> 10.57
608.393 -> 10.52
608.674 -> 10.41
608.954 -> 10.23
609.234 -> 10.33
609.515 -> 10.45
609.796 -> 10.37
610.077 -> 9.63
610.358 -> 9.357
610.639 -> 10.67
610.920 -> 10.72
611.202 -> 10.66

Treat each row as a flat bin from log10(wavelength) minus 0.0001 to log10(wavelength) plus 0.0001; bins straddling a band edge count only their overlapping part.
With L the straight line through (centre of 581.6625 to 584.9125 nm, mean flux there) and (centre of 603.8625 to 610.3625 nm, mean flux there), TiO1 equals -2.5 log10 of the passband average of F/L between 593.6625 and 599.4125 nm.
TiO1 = 0.03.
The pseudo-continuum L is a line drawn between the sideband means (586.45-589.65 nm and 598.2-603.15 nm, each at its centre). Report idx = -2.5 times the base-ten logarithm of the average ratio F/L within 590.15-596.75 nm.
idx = -0.122 mag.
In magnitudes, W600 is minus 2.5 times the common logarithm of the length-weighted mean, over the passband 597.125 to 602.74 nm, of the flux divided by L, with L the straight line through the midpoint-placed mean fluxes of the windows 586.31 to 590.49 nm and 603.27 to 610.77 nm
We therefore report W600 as -0.07 mag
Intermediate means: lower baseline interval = 8.09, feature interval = 10.2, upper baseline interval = 10.5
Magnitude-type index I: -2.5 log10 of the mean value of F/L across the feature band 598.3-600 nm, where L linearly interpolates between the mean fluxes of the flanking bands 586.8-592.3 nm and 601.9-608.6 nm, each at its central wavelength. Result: -0.066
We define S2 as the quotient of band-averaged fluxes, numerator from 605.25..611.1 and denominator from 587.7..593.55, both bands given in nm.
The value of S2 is 1.2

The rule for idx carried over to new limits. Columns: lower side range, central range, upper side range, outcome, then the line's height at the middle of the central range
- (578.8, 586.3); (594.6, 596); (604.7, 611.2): 0.04 mag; 10.4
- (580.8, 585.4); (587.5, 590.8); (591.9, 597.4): 0.34 mag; 10.3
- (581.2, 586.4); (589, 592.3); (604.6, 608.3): 0.25 mag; 10.4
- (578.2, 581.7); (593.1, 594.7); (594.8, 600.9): 0.00 mag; 10.2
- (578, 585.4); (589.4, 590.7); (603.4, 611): 0.35 mag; 10.4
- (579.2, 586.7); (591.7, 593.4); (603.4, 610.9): 0.04 mag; 10.4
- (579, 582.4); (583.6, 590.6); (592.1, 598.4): 0.16 mag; 10.4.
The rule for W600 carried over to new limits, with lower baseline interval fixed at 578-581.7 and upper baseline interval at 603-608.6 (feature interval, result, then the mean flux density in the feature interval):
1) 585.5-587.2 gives 0.054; 9.84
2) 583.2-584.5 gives 0.001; 10.3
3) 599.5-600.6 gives 0.036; 10.2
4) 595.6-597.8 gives 0.022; 10.3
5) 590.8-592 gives 0.045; 9.99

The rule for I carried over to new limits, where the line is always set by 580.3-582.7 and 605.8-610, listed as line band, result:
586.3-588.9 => 0.15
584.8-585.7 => 0.07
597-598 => 0.04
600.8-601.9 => 0.05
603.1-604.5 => -0.01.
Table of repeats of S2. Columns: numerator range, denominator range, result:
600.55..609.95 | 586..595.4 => 1.14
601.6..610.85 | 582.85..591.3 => 1.14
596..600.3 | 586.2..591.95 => 1.20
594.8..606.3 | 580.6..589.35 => 1.06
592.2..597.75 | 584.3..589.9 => 1.17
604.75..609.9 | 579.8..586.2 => 1.01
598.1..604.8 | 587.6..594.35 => 1.16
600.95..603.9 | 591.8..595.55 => 1.02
